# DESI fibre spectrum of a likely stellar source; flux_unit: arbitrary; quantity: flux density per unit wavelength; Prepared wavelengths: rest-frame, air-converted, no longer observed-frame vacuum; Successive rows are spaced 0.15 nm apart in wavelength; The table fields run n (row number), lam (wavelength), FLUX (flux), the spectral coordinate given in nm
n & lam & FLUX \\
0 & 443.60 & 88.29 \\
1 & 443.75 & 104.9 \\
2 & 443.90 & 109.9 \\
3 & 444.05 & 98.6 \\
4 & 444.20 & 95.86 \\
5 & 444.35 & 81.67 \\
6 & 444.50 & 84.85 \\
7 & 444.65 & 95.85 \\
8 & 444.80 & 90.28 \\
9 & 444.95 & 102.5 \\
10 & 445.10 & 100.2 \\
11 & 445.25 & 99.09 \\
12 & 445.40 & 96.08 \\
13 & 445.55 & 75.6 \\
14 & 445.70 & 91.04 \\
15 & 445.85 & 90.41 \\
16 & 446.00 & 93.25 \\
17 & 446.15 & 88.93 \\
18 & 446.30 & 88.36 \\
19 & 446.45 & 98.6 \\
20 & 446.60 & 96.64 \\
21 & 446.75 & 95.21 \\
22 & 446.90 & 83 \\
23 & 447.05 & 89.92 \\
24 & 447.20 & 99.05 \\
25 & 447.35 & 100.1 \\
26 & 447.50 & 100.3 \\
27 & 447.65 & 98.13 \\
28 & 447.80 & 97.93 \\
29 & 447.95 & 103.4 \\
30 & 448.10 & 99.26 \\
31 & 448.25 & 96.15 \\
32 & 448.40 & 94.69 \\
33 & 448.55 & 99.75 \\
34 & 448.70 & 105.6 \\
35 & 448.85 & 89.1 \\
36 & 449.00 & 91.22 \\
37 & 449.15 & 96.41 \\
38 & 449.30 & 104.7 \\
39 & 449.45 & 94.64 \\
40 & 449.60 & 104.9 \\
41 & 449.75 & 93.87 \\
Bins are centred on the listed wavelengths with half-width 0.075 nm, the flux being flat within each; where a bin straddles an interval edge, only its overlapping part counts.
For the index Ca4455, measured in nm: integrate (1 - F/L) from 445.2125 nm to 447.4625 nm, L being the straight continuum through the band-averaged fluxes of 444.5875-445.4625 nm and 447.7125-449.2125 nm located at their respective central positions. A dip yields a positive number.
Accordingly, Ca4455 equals 0.115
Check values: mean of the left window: 97.4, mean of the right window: 97.4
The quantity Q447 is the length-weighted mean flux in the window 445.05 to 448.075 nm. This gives 94.3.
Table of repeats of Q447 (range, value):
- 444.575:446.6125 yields 93.2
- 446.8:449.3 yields 96.7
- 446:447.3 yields 92.7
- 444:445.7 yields 92.6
